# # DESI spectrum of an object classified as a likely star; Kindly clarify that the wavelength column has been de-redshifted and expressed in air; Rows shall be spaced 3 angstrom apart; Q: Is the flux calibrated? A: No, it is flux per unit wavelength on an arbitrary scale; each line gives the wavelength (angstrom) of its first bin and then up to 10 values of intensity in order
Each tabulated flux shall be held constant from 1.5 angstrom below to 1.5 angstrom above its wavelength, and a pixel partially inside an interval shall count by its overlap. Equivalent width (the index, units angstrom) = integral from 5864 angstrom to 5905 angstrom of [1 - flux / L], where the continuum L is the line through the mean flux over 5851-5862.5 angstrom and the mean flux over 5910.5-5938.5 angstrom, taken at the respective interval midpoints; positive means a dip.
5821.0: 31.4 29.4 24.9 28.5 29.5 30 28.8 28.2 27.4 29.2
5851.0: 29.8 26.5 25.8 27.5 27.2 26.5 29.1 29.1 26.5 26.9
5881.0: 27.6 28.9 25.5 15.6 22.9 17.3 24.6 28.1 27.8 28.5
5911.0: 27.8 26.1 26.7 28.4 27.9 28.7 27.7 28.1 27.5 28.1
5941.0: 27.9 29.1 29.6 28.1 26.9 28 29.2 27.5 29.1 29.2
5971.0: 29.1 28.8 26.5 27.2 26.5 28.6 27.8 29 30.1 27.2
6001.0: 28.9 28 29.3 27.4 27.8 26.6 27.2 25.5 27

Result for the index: 2.9 angstrom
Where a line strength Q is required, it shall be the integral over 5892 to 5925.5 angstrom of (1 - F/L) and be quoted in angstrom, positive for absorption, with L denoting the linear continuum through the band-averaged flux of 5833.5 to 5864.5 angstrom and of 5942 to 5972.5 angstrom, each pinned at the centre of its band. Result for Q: 2.6 angstrom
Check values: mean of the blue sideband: 28.1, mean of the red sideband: 28.6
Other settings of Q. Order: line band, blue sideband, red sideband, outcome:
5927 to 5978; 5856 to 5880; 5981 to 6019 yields -0.9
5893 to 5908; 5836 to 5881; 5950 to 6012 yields 1.7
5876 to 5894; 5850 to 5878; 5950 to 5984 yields 1.9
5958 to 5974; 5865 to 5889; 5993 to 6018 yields -0.5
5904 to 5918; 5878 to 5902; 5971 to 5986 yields -1.6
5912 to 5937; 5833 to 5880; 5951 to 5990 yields 0.3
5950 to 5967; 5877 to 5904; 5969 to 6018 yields -0.9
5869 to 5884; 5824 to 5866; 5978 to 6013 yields 0.1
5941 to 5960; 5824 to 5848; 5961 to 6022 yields -0.2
